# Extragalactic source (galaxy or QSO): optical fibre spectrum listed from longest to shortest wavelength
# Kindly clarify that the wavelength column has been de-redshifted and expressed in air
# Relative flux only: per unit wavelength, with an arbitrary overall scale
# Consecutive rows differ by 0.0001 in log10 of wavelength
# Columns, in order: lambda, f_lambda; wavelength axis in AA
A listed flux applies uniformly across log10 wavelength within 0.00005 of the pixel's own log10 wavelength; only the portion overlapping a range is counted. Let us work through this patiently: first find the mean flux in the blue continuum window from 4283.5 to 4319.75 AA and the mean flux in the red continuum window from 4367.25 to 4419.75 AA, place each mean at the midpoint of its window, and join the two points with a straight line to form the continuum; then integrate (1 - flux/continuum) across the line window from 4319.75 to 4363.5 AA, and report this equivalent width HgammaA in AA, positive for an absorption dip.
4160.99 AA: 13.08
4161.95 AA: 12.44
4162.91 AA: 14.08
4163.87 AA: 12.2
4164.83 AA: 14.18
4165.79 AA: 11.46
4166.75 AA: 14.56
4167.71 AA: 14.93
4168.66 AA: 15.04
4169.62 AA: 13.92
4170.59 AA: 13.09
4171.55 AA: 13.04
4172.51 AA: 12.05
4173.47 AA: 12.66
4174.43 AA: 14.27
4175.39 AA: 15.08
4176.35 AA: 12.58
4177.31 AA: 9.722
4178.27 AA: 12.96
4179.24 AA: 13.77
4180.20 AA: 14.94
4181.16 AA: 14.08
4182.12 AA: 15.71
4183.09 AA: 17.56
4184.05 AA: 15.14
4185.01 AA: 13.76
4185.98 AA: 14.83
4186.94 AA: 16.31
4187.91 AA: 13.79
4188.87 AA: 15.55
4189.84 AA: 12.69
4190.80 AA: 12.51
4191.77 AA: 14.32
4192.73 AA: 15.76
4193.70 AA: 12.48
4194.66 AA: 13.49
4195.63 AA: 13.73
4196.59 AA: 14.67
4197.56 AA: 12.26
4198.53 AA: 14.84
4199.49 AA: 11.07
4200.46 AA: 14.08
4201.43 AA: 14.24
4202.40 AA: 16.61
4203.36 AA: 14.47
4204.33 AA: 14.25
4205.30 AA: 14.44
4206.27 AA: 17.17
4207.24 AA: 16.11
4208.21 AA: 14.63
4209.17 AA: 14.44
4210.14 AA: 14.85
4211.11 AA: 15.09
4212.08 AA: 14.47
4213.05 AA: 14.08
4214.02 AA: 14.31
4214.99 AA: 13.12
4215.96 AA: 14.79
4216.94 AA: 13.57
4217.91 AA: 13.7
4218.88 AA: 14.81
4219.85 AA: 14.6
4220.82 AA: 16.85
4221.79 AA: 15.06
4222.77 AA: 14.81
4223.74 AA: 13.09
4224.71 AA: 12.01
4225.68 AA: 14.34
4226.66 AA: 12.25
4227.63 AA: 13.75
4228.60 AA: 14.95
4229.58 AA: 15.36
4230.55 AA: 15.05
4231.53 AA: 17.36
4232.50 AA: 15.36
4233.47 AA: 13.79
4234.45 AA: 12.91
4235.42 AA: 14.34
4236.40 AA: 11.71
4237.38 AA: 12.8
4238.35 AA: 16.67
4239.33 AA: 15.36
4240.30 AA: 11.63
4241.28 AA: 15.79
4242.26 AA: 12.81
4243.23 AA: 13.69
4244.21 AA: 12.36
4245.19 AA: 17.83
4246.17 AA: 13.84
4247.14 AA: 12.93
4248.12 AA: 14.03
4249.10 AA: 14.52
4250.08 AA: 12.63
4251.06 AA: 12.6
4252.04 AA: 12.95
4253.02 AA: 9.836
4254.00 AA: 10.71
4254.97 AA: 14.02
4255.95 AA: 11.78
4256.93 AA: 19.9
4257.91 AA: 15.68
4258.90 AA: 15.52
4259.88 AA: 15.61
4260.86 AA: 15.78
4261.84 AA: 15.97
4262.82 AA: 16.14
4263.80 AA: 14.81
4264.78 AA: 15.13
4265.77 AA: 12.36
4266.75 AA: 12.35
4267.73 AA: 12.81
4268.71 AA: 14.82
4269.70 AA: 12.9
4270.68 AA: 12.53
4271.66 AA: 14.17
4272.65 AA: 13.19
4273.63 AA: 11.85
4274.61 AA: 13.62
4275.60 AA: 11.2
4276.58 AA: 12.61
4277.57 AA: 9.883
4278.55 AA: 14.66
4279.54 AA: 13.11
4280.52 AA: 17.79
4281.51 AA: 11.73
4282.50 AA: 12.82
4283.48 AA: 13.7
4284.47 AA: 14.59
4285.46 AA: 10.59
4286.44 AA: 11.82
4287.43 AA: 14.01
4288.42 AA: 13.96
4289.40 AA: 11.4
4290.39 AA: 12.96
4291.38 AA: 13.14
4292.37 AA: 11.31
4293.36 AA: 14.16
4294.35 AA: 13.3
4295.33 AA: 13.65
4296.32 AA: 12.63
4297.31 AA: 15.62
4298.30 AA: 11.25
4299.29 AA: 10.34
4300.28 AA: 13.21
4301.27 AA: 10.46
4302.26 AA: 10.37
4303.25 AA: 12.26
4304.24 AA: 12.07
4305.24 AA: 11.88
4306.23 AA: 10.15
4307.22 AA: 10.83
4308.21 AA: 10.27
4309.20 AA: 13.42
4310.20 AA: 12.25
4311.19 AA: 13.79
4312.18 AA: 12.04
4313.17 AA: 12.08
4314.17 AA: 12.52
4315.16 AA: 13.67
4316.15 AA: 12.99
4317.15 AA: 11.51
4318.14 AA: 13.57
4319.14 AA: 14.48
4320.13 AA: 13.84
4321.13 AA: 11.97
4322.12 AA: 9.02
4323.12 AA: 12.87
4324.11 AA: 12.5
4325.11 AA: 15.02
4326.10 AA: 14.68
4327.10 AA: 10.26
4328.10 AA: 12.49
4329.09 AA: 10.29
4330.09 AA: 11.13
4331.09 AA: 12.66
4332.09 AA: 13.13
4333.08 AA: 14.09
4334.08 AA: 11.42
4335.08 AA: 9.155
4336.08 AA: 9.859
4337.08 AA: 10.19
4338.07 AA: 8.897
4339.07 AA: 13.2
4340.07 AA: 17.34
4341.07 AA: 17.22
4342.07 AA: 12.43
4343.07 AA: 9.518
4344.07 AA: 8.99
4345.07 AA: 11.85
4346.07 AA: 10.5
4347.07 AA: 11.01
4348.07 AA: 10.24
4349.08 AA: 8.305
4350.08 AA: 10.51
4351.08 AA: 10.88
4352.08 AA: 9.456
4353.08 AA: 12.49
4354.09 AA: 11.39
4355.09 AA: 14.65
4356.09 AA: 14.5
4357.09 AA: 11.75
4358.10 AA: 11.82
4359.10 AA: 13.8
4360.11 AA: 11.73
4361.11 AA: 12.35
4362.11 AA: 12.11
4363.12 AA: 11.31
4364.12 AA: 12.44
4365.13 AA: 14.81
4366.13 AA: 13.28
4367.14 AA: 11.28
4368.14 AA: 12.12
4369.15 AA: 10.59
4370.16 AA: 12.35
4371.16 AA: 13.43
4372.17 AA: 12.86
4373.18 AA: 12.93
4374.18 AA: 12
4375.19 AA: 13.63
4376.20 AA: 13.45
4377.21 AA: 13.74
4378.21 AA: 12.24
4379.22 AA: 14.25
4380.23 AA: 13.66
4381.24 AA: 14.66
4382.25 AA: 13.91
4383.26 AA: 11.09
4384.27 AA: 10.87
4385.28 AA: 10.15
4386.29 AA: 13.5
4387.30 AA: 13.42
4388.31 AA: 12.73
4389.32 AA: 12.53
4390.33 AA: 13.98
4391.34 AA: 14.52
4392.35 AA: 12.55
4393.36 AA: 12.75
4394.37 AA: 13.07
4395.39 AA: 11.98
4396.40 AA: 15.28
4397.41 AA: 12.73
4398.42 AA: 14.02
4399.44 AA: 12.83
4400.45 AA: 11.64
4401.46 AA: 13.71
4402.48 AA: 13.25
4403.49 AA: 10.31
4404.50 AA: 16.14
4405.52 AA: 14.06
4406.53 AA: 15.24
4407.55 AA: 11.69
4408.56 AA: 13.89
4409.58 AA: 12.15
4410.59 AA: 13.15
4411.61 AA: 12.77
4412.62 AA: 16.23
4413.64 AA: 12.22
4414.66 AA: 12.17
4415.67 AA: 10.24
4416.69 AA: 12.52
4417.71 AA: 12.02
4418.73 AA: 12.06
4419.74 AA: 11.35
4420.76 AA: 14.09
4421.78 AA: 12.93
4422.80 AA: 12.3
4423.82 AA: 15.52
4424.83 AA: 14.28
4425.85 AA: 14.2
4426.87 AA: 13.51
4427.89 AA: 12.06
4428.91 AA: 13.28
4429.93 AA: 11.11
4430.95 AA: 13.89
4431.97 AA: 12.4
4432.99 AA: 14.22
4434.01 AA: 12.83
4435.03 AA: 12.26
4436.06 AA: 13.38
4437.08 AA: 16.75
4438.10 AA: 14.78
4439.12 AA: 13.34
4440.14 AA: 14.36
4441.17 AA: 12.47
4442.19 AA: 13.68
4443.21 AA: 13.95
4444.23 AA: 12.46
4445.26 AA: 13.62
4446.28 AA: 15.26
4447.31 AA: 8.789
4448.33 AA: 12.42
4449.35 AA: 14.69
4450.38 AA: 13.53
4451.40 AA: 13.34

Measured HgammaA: 2.7 AA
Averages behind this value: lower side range 12.5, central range 11.9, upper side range 12.9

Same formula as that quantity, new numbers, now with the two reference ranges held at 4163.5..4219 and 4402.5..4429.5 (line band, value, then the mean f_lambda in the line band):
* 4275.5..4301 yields 1.4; 12.9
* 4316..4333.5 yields 1.2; 12.6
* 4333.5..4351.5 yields 3.0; 11.2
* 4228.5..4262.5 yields -0.9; 14.2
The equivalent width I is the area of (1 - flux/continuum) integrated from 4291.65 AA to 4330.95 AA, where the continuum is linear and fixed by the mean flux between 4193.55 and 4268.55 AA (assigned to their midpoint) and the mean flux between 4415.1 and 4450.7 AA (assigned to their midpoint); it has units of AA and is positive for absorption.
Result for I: 4.21 AA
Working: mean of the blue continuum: 14.2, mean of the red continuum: 13.2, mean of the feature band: 12.3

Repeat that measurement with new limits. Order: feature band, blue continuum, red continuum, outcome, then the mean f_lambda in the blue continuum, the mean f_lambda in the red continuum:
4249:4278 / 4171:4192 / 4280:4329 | -1.22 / 14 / 12.6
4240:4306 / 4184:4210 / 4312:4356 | -1.27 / 14.4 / 12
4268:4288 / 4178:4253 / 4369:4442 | 1.15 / 14.3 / 13.1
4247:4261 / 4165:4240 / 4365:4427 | 0.01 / 14.2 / 13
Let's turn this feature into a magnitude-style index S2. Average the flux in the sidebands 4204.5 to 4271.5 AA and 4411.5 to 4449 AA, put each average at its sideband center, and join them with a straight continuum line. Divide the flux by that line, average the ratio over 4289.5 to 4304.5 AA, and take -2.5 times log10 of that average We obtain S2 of 0.12 mag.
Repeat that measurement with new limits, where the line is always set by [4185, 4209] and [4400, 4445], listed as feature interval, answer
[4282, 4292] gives 0.08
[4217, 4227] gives 0.00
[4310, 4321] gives 0.06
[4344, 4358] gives 0.20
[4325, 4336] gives 0.14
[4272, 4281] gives 0.07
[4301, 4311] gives 0.20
